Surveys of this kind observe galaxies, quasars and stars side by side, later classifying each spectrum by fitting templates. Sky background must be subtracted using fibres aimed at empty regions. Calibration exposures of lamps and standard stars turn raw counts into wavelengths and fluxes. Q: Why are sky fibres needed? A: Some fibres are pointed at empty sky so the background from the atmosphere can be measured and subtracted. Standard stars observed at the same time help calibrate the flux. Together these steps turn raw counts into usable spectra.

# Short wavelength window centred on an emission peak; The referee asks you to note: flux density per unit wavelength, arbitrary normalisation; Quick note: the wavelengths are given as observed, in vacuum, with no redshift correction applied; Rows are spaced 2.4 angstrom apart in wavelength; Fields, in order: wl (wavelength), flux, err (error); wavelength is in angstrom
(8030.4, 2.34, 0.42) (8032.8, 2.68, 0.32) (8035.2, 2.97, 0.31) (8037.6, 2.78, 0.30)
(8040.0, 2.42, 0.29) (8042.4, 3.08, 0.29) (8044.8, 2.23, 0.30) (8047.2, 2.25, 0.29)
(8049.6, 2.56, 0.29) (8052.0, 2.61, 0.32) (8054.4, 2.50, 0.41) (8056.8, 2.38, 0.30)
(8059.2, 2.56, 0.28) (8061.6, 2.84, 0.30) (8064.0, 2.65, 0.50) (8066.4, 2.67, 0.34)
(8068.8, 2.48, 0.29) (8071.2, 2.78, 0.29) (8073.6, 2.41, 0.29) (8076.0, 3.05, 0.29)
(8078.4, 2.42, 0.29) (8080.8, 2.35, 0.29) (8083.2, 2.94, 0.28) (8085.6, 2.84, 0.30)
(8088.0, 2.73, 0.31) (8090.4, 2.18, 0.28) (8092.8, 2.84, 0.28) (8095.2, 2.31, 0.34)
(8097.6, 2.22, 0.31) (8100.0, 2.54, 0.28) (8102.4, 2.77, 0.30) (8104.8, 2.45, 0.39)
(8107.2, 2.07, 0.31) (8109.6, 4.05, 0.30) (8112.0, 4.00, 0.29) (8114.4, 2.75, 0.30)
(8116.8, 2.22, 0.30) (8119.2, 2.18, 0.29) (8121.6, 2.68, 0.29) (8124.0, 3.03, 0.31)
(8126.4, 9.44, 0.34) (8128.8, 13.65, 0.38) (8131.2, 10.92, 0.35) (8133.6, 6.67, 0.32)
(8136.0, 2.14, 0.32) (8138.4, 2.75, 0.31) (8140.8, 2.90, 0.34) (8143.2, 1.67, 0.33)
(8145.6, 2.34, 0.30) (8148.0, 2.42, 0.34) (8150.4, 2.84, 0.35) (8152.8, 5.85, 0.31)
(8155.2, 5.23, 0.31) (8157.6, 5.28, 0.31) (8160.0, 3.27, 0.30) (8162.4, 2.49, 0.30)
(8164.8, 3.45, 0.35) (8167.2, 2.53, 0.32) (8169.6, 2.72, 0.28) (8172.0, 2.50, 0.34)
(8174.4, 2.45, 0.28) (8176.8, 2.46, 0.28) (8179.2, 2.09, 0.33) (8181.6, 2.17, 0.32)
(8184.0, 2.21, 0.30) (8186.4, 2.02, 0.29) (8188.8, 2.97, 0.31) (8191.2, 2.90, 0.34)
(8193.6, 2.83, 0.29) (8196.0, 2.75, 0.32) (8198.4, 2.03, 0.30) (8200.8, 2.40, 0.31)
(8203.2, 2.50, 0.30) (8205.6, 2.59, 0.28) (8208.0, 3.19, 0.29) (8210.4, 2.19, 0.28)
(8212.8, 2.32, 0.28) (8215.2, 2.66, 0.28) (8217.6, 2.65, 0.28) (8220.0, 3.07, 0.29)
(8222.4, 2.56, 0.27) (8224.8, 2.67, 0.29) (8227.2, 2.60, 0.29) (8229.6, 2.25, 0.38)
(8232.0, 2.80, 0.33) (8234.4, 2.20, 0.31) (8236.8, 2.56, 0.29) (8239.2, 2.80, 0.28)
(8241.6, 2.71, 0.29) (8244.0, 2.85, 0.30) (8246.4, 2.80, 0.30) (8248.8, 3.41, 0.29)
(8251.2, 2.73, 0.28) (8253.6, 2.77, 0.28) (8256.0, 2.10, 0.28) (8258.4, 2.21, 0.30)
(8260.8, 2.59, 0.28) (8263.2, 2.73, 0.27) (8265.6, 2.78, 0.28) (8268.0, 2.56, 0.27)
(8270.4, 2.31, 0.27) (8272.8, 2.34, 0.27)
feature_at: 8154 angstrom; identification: [N II]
